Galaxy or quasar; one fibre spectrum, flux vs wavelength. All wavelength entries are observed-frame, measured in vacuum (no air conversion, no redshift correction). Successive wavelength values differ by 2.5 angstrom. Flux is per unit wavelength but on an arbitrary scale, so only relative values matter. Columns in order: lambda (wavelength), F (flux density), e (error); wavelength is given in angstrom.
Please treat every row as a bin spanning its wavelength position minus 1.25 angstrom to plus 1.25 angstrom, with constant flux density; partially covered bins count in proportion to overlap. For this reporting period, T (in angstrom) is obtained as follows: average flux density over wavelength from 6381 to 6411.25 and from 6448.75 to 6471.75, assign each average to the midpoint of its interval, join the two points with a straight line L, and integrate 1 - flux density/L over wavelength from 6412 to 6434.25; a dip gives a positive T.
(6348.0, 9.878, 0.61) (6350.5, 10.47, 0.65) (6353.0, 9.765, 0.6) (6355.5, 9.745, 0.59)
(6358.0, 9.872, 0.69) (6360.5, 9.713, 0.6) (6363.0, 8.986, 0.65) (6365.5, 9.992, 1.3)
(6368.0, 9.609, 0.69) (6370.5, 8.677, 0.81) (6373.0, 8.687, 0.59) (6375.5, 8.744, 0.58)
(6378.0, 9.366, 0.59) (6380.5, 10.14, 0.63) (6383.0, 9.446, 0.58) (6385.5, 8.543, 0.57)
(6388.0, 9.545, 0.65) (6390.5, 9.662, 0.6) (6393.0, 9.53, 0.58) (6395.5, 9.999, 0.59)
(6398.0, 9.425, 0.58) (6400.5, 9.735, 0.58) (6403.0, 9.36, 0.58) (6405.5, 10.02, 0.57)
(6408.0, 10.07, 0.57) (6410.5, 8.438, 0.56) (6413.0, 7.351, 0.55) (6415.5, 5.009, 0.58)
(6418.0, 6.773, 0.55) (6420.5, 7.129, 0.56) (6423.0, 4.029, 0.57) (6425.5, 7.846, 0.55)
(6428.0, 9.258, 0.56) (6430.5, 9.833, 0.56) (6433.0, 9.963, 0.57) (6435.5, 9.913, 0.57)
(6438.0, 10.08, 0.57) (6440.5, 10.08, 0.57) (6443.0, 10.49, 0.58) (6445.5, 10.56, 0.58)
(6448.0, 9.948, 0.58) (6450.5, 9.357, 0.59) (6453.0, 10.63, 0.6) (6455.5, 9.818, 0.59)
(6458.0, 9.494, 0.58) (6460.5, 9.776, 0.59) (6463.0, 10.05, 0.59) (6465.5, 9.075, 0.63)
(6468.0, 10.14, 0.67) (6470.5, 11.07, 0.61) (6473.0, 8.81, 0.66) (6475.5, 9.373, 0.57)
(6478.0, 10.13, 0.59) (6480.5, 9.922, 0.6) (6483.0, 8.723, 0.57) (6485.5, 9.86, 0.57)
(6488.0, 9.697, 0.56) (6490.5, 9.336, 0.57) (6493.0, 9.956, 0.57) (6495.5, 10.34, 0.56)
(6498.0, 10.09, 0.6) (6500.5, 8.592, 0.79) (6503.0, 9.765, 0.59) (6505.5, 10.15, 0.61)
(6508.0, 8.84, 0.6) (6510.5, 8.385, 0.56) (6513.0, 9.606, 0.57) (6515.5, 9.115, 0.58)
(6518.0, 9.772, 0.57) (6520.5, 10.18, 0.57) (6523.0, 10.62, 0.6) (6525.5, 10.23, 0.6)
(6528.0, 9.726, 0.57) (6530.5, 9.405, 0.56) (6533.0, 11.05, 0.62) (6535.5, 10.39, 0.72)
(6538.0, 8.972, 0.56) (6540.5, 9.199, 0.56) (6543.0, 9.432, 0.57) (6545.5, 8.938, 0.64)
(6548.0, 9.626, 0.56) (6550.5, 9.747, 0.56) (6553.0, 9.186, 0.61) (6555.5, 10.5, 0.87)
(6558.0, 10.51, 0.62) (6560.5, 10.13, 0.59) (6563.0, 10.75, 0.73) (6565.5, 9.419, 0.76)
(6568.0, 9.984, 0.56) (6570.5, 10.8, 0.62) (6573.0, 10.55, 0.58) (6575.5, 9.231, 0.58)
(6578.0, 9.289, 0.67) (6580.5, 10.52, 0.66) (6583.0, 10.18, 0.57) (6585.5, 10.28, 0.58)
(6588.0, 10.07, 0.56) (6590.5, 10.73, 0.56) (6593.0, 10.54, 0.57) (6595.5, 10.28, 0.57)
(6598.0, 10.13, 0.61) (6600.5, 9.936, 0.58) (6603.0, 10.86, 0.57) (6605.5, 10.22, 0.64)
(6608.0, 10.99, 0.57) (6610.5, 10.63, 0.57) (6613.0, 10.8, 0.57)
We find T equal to 5.1 angstrom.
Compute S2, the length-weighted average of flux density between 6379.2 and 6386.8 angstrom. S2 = 9.38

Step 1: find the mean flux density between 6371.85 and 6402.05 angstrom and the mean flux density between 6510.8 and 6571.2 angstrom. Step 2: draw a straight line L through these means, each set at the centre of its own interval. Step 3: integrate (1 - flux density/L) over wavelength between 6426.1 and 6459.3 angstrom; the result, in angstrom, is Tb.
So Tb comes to -1.2 angstrom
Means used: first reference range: 9.4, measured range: 9.91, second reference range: 9.86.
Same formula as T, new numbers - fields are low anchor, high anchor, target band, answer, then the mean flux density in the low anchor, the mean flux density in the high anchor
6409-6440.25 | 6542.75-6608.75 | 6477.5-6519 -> -2.2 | 8.05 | 10.1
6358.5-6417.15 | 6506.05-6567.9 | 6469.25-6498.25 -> -0.7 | 9.13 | 9.75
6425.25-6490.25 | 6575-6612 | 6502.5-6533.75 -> 0.9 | 9.79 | 10.3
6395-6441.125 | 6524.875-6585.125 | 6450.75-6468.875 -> -1.6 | 8.61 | 9.91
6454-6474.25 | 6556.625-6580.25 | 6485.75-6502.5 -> 0.3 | 9.79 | 10.1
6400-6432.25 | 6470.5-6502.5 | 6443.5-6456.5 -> -1.9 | 8.06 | 9.63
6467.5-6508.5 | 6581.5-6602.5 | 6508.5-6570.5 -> 1.2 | 9.7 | 10.3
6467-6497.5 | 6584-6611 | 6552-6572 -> 0.1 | 9.78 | 10.4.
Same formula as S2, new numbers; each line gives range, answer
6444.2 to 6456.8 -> 10.1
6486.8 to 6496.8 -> 9.83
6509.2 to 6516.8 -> 9.04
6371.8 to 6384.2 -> 9.28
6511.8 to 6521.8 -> 9.67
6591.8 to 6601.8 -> 10.2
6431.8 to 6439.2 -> 9.98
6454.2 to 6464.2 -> 9.79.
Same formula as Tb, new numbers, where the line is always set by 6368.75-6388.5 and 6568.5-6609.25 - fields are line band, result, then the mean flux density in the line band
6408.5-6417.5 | 2.1 angstrom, 7.18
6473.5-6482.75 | 0.1 angstrom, 9.61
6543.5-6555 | 0.7 angstrom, 9.45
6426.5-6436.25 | -0.3 angstrom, 9.68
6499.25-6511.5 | 0.8 angstrom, 9.16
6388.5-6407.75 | -0.9 angstrom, 9.69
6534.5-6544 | 0.5 angstrom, 9.48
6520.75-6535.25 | -0.4 angstrom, 10.2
